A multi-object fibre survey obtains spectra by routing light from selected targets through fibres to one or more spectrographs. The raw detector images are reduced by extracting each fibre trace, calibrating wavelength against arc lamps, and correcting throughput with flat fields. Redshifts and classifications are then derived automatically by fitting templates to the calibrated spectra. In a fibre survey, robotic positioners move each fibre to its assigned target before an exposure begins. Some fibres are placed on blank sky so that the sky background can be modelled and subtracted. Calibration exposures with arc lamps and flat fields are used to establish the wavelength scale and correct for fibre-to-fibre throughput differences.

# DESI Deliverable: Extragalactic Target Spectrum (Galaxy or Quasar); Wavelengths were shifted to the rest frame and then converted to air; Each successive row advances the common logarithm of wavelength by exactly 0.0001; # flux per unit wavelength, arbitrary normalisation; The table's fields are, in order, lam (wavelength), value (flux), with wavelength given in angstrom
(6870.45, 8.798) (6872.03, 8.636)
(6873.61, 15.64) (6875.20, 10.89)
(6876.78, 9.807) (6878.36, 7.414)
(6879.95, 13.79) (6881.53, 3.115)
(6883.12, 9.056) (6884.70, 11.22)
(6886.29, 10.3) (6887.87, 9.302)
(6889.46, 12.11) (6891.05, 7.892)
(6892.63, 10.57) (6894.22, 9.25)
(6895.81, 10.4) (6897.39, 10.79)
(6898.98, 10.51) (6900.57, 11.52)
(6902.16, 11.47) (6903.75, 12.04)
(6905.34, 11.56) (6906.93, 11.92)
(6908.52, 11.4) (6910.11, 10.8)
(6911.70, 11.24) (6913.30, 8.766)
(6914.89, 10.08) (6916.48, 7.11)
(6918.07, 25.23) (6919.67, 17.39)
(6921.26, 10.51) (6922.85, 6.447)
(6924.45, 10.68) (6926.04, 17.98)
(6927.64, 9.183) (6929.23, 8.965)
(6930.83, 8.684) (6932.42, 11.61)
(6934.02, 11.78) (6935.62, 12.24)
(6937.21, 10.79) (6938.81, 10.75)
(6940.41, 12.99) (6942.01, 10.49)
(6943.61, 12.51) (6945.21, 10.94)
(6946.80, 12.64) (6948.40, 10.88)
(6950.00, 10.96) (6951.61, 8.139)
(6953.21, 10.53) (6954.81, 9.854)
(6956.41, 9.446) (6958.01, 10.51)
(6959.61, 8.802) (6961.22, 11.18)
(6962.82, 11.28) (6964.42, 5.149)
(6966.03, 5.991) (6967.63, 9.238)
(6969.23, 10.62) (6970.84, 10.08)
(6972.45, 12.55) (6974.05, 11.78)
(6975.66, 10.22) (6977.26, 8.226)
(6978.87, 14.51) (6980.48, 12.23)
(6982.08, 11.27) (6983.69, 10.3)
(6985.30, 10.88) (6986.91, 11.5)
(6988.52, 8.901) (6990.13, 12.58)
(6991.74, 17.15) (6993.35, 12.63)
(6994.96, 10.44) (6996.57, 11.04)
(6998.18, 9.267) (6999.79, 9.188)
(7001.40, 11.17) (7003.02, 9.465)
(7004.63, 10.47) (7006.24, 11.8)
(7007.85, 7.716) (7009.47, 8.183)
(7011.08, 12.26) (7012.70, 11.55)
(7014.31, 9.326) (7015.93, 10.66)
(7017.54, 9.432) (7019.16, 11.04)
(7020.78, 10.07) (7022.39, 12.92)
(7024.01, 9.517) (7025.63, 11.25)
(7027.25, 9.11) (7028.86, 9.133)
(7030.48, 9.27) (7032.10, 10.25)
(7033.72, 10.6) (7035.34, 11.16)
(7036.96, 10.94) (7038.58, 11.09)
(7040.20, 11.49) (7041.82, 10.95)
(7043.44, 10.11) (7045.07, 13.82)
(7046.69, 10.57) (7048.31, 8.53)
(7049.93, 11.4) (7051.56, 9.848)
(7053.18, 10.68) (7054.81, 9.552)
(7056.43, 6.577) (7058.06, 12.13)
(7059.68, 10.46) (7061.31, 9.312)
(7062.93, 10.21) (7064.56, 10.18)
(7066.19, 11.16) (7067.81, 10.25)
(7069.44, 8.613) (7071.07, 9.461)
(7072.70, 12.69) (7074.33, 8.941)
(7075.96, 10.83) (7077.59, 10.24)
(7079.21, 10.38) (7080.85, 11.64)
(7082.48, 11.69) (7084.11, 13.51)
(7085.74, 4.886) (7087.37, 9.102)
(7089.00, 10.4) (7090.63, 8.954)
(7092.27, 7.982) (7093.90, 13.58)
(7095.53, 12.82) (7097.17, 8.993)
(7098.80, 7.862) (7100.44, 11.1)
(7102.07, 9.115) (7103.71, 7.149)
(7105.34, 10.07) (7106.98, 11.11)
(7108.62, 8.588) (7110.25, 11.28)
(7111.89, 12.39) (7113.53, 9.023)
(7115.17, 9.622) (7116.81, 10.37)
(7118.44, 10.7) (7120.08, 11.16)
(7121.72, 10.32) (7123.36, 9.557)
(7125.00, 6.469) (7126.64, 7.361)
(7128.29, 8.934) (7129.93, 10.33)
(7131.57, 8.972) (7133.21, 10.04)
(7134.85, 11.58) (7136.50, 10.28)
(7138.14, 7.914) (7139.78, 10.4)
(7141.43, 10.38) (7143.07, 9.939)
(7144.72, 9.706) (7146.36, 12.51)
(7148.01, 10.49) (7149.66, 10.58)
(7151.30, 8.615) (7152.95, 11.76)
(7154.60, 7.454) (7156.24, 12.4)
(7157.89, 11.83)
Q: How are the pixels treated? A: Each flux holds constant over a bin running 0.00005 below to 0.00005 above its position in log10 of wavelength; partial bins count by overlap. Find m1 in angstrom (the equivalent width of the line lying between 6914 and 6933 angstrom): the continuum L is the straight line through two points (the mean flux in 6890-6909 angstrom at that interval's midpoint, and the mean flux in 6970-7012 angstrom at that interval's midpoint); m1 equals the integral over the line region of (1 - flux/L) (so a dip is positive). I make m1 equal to -1.99 angstrom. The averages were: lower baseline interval 10.8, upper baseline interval 11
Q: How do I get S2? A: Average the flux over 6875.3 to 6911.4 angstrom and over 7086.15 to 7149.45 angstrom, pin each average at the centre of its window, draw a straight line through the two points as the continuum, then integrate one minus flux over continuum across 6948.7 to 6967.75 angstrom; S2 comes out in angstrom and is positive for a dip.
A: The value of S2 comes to 1.7 angstrom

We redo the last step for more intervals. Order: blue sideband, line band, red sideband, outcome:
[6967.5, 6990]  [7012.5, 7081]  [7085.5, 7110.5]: -1.16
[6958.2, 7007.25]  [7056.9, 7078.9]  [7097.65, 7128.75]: -0.73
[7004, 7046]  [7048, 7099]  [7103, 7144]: 0.13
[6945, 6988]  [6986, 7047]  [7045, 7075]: -2.98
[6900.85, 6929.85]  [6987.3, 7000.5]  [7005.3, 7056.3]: -0.67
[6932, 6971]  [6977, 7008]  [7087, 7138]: -2.80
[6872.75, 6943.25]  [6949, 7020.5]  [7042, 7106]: 1.18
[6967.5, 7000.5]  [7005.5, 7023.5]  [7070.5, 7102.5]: 0.81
